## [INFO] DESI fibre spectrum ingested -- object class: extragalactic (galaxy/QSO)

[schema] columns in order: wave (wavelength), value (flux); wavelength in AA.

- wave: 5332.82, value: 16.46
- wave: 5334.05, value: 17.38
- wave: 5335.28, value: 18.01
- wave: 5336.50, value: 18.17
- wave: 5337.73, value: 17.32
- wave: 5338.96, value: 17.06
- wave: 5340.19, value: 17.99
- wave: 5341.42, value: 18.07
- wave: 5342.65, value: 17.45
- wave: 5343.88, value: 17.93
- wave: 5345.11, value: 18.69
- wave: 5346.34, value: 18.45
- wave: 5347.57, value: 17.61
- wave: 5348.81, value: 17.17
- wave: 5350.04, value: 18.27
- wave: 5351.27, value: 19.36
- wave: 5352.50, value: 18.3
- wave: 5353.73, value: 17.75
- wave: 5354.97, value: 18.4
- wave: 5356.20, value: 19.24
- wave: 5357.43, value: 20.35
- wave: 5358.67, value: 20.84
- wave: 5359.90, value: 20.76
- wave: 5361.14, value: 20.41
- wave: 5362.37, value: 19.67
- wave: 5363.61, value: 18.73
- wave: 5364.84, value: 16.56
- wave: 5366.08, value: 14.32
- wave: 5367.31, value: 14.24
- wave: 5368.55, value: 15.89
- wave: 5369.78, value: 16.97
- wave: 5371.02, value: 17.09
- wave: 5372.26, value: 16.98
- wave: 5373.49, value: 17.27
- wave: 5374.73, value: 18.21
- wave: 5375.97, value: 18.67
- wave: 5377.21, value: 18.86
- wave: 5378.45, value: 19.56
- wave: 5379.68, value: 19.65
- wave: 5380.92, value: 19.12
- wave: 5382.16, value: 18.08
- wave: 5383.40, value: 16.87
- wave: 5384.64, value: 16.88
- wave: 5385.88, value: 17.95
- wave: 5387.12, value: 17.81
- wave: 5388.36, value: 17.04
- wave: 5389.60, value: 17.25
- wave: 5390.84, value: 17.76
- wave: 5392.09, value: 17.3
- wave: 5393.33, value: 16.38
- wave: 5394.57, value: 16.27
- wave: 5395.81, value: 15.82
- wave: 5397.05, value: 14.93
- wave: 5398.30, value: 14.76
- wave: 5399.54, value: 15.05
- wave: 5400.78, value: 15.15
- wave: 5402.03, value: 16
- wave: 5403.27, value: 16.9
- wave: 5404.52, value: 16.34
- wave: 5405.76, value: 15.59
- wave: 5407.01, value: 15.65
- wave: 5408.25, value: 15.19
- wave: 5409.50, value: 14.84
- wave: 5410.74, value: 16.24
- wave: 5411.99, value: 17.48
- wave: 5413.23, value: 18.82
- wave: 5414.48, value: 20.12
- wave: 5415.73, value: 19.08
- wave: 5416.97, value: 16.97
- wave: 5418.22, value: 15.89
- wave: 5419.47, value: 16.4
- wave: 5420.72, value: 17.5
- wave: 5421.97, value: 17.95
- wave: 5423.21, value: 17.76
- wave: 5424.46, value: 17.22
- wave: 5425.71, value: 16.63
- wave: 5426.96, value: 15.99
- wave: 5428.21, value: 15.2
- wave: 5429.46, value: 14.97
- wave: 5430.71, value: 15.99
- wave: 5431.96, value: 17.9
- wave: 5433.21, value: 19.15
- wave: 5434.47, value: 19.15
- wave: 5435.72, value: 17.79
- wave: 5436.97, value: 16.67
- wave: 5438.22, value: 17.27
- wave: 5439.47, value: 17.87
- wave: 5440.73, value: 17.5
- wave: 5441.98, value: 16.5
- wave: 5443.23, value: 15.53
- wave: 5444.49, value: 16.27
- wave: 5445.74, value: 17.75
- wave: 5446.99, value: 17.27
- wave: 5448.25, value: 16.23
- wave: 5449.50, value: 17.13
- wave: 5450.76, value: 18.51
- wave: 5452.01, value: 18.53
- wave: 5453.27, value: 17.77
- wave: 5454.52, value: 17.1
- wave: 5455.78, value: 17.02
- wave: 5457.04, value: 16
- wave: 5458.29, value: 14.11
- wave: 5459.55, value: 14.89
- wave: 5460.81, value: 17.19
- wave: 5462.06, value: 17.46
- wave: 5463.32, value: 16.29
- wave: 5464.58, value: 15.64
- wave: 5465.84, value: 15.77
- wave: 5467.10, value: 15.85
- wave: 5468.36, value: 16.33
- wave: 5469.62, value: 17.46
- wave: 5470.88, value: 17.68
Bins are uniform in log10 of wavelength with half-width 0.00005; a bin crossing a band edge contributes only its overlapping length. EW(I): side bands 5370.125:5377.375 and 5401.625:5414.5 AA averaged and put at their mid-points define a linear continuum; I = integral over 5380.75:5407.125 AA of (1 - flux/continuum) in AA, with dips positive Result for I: 0.7 AA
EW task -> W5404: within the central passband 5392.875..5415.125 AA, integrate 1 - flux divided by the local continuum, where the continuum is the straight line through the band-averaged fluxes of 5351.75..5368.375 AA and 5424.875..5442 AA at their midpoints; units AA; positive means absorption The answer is 1.7 AA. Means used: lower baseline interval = 18.4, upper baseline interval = 17.1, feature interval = 16.2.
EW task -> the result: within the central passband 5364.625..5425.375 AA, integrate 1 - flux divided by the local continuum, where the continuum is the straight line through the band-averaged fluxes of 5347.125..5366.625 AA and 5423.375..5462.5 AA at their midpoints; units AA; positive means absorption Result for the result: 3.1 AA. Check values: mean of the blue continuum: 18.6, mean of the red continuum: 16.9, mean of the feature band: 17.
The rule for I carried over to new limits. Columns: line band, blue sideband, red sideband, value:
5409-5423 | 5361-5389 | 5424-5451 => -0.2 AA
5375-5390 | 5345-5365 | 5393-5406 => -1.1 AA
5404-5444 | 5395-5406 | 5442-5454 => -1.4 AA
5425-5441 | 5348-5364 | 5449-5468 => 0.1 AA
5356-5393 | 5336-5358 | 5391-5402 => -2.5 AA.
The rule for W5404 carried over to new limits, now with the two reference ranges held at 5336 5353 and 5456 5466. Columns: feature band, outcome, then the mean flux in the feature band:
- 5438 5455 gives -1.1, 17.2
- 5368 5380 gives -0.3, 17.9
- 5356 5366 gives -0.9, 19.3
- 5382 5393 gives -0.1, 17.4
